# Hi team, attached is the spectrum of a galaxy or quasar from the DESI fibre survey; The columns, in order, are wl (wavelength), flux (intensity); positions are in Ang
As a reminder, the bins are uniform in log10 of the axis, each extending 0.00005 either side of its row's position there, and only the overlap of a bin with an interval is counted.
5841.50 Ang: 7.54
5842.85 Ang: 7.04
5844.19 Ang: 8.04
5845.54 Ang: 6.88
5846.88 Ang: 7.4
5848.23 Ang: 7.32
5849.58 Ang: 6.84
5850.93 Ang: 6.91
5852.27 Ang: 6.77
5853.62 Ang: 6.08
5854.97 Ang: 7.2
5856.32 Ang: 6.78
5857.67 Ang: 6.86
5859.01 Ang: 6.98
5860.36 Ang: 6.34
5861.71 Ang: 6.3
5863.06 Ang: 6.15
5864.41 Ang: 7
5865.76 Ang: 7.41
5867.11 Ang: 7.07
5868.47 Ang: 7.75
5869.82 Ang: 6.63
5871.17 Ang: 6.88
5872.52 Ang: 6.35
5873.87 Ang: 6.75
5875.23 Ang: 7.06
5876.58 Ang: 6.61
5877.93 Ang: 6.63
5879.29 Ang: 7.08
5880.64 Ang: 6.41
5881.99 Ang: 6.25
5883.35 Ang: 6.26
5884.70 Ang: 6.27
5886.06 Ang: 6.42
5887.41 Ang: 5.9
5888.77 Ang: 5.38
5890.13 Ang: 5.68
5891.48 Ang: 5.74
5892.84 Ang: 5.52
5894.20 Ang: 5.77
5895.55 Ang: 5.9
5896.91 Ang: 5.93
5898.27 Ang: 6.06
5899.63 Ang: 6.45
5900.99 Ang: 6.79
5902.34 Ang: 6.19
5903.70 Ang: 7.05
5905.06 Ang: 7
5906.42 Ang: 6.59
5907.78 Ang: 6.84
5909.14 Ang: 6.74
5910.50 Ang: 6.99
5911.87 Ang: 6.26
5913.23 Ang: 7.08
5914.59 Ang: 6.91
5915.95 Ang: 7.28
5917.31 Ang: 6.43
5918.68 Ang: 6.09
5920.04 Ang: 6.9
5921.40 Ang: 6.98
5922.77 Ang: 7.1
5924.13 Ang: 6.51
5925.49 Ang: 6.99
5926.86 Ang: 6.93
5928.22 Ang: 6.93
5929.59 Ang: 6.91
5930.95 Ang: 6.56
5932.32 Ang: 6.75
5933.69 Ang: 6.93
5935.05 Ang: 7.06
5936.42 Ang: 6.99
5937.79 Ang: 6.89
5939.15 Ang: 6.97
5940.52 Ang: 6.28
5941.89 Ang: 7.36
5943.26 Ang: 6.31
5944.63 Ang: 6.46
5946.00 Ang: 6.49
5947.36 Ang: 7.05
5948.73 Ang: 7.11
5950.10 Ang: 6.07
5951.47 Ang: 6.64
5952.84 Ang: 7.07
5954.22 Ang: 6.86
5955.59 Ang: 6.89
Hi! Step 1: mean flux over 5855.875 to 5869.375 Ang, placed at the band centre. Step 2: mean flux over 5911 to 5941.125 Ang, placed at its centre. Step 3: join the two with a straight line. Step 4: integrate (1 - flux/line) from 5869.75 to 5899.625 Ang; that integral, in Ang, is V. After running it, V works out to 2.6 Ang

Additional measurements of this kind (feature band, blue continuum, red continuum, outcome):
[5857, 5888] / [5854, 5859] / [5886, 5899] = -1.25 Ang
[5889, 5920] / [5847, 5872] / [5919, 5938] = 2.03 Ang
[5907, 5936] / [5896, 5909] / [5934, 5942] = -0.38 Ang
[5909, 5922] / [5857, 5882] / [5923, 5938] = 0.15 Ang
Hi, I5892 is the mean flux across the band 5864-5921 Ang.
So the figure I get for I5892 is 6.53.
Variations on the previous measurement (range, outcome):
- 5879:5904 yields 6.13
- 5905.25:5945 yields 6.8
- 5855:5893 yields 6.54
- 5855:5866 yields 6.73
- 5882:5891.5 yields 5.98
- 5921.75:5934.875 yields 6.86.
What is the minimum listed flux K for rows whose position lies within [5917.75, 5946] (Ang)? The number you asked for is 6.09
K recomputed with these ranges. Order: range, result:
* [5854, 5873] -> 6.15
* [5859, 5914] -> 5.38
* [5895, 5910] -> 5.9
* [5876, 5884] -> 6.25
